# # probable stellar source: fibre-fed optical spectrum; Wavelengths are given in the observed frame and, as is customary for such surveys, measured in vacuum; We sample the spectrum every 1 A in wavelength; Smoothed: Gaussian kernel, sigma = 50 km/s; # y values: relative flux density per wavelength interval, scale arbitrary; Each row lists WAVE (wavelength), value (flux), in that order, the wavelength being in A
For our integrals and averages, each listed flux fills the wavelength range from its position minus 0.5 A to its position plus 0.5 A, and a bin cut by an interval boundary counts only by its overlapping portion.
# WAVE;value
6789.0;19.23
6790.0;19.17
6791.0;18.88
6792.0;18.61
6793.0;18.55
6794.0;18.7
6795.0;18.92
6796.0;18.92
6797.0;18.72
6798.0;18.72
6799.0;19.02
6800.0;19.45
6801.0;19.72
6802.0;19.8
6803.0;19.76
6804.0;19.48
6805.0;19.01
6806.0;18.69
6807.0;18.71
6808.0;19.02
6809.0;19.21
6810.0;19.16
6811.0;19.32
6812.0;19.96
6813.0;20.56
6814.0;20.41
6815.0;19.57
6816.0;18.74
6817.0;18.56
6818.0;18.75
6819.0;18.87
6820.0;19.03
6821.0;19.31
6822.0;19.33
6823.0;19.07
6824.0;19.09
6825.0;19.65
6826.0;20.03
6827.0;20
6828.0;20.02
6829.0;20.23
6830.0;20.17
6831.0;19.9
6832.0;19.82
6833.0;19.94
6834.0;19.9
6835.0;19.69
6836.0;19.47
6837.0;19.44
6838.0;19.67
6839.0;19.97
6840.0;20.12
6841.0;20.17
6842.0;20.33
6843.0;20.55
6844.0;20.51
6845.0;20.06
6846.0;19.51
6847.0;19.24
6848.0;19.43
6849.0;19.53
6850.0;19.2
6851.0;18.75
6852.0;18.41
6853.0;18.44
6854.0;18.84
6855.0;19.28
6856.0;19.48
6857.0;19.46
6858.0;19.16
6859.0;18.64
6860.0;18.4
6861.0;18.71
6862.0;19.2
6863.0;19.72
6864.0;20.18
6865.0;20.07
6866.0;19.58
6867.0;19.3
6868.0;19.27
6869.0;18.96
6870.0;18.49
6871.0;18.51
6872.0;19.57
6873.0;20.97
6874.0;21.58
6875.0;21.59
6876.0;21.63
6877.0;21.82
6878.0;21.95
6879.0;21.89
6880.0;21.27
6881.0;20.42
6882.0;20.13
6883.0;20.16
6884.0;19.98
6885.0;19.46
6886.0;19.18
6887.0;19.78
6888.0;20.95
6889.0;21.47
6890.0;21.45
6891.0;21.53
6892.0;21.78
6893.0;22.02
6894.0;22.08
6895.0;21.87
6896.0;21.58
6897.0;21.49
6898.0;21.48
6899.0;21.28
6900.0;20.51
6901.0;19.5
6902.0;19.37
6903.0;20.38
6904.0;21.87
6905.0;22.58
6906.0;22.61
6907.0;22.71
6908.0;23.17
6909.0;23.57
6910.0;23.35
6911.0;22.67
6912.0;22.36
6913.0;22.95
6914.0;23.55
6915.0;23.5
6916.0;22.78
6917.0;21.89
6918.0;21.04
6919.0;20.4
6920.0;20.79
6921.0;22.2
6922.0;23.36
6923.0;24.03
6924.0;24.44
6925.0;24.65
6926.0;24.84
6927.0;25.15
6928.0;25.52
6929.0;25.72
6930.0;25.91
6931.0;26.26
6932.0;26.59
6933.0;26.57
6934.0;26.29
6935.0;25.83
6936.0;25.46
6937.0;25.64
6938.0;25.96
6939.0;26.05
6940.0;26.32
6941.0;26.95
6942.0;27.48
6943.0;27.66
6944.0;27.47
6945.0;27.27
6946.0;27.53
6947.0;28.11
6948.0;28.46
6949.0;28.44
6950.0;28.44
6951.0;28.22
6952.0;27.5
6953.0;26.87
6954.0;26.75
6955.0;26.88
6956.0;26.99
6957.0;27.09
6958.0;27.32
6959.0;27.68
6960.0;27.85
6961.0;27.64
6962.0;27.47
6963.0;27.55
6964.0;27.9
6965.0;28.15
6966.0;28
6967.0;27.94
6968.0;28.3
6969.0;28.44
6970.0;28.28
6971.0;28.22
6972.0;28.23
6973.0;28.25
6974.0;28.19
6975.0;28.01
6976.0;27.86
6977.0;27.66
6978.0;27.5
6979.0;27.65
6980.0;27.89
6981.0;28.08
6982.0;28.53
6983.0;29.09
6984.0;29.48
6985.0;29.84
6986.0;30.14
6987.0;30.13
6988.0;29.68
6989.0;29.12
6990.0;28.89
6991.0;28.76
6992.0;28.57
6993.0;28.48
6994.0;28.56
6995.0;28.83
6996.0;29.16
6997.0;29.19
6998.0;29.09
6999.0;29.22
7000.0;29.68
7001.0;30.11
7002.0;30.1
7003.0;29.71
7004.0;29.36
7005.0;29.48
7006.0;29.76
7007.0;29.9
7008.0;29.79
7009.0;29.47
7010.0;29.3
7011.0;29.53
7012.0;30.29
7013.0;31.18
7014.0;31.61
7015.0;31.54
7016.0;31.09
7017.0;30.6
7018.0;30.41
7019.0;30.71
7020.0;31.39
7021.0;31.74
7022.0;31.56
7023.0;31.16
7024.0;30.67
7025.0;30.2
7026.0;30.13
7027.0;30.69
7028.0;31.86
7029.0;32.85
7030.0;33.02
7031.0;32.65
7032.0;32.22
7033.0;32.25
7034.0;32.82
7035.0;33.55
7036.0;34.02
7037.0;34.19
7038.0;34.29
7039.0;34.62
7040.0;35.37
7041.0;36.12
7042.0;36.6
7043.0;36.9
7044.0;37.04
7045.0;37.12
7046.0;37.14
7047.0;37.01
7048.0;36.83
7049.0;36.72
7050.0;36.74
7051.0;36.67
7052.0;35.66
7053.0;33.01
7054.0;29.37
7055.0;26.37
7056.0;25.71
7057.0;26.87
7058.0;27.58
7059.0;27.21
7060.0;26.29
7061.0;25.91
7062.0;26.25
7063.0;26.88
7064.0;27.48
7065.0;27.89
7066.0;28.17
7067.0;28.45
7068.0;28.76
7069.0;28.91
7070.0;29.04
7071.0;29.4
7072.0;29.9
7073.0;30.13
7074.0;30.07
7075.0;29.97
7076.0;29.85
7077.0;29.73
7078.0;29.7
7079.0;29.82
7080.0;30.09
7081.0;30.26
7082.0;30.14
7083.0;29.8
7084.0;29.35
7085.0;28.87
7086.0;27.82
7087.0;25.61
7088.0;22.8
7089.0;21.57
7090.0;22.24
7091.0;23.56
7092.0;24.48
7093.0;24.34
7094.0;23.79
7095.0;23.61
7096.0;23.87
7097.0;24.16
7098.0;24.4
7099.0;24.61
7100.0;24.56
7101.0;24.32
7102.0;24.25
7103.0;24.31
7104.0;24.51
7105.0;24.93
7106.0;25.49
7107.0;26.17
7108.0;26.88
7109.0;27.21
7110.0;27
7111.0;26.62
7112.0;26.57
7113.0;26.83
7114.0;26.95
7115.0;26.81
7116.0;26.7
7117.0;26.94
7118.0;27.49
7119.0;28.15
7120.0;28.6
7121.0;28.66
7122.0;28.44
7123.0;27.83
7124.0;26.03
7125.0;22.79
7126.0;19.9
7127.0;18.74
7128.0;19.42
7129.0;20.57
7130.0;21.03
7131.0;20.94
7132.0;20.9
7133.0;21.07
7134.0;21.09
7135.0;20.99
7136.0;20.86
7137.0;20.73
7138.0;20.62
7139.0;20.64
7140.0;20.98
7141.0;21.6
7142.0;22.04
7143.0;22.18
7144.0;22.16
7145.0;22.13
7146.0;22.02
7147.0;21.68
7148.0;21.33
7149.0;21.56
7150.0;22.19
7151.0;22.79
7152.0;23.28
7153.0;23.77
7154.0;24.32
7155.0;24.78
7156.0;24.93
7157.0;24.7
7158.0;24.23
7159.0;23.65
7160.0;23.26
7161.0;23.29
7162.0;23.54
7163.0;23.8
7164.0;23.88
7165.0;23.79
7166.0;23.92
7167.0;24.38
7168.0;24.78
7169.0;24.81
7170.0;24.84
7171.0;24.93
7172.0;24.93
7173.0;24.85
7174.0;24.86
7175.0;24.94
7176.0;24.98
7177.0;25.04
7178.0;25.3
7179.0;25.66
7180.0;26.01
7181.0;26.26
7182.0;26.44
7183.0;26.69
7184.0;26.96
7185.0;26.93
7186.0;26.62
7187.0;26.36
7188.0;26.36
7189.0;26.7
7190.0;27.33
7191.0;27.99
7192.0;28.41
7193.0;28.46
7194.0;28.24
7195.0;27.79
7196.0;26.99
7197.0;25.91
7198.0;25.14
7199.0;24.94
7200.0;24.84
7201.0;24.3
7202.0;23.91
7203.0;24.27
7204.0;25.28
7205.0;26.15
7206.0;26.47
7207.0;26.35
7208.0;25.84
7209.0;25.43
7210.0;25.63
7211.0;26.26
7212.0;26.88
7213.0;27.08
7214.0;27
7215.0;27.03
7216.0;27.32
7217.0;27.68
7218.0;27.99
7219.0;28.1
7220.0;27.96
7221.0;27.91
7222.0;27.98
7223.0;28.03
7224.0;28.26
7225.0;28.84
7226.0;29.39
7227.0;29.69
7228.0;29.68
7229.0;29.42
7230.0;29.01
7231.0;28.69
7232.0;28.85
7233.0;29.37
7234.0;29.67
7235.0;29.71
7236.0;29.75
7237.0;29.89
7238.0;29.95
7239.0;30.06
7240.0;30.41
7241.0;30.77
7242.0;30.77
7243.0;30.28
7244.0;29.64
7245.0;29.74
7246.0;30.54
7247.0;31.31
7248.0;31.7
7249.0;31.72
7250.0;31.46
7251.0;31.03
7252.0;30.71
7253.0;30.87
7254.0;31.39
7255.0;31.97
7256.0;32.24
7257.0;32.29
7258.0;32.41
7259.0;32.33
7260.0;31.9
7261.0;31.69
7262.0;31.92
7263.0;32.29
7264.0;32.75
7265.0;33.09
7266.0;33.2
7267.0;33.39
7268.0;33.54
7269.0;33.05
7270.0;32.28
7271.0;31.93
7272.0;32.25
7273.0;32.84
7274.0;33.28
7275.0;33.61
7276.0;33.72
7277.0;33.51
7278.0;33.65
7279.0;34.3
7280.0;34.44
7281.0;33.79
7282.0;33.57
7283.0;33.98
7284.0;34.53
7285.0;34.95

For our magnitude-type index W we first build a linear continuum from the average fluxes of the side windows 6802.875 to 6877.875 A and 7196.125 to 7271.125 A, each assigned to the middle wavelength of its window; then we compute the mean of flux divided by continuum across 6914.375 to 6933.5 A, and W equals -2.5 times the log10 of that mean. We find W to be -0.11 mag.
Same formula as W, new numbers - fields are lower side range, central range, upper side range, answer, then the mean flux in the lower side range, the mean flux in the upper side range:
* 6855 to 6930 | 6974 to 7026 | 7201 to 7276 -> -0.23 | 21.4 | 29.8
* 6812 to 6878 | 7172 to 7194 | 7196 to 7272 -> 0.07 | 19.6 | 29.3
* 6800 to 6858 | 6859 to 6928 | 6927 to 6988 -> 0.11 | 19.5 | 27.6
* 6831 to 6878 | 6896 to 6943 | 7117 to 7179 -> -0.15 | 19.7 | 23.4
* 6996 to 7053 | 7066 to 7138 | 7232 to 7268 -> 0.23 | 32.4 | 31.2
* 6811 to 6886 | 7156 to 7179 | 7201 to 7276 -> 0.15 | 19.7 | 29.8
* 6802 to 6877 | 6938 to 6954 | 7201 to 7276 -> -0.23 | 19.6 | 29.8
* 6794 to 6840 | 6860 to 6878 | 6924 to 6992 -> 0.13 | 19.4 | 27.5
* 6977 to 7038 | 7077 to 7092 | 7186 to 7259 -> 0.09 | 30.3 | 28.5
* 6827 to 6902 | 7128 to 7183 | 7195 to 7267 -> 0.17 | 20.1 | 29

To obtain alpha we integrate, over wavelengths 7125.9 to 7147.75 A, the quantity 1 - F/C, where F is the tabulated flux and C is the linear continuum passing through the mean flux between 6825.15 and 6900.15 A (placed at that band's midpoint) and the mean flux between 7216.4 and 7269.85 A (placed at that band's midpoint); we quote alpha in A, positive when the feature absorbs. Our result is 5.2 A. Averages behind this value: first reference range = 20.1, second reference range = 30.5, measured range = 21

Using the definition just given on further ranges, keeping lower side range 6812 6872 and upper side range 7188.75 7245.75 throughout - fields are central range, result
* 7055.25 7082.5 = -4.4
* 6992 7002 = -2.7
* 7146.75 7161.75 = 1.7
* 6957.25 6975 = -4.6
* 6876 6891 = -0.3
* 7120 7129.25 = 0.6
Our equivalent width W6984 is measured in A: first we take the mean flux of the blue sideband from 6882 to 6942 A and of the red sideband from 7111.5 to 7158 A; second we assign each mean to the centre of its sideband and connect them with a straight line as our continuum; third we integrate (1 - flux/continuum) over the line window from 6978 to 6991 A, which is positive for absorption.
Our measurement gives -3.3 A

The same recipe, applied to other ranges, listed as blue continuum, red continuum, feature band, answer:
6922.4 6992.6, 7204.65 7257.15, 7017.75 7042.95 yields -4.4 A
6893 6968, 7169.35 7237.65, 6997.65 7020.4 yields -4.1 A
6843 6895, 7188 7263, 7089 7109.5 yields 0.9 A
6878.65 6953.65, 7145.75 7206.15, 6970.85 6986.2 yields -2.8 A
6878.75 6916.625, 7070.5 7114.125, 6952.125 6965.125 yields -2.4 A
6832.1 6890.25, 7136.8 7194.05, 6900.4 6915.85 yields -1.3 A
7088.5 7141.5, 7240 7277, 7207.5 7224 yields 1.4 A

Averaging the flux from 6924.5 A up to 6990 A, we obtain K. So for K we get 27.5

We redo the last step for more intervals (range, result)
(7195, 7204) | 25.2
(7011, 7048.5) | 33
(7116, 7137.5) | 23.5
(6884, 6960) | 24.1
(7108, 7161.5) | 23.6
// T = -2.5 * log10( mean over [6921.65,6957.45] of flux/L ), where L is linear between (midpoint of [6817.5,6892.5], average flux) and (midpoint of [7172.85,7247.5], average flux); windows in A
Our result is -0.217 mag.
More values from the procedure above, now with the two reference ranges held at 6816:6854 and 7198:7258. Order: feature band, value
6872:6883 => -0.034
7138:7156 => 0.196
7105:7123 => -0.045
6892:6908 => -0.022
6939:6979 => -0.229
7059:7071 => -0.117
